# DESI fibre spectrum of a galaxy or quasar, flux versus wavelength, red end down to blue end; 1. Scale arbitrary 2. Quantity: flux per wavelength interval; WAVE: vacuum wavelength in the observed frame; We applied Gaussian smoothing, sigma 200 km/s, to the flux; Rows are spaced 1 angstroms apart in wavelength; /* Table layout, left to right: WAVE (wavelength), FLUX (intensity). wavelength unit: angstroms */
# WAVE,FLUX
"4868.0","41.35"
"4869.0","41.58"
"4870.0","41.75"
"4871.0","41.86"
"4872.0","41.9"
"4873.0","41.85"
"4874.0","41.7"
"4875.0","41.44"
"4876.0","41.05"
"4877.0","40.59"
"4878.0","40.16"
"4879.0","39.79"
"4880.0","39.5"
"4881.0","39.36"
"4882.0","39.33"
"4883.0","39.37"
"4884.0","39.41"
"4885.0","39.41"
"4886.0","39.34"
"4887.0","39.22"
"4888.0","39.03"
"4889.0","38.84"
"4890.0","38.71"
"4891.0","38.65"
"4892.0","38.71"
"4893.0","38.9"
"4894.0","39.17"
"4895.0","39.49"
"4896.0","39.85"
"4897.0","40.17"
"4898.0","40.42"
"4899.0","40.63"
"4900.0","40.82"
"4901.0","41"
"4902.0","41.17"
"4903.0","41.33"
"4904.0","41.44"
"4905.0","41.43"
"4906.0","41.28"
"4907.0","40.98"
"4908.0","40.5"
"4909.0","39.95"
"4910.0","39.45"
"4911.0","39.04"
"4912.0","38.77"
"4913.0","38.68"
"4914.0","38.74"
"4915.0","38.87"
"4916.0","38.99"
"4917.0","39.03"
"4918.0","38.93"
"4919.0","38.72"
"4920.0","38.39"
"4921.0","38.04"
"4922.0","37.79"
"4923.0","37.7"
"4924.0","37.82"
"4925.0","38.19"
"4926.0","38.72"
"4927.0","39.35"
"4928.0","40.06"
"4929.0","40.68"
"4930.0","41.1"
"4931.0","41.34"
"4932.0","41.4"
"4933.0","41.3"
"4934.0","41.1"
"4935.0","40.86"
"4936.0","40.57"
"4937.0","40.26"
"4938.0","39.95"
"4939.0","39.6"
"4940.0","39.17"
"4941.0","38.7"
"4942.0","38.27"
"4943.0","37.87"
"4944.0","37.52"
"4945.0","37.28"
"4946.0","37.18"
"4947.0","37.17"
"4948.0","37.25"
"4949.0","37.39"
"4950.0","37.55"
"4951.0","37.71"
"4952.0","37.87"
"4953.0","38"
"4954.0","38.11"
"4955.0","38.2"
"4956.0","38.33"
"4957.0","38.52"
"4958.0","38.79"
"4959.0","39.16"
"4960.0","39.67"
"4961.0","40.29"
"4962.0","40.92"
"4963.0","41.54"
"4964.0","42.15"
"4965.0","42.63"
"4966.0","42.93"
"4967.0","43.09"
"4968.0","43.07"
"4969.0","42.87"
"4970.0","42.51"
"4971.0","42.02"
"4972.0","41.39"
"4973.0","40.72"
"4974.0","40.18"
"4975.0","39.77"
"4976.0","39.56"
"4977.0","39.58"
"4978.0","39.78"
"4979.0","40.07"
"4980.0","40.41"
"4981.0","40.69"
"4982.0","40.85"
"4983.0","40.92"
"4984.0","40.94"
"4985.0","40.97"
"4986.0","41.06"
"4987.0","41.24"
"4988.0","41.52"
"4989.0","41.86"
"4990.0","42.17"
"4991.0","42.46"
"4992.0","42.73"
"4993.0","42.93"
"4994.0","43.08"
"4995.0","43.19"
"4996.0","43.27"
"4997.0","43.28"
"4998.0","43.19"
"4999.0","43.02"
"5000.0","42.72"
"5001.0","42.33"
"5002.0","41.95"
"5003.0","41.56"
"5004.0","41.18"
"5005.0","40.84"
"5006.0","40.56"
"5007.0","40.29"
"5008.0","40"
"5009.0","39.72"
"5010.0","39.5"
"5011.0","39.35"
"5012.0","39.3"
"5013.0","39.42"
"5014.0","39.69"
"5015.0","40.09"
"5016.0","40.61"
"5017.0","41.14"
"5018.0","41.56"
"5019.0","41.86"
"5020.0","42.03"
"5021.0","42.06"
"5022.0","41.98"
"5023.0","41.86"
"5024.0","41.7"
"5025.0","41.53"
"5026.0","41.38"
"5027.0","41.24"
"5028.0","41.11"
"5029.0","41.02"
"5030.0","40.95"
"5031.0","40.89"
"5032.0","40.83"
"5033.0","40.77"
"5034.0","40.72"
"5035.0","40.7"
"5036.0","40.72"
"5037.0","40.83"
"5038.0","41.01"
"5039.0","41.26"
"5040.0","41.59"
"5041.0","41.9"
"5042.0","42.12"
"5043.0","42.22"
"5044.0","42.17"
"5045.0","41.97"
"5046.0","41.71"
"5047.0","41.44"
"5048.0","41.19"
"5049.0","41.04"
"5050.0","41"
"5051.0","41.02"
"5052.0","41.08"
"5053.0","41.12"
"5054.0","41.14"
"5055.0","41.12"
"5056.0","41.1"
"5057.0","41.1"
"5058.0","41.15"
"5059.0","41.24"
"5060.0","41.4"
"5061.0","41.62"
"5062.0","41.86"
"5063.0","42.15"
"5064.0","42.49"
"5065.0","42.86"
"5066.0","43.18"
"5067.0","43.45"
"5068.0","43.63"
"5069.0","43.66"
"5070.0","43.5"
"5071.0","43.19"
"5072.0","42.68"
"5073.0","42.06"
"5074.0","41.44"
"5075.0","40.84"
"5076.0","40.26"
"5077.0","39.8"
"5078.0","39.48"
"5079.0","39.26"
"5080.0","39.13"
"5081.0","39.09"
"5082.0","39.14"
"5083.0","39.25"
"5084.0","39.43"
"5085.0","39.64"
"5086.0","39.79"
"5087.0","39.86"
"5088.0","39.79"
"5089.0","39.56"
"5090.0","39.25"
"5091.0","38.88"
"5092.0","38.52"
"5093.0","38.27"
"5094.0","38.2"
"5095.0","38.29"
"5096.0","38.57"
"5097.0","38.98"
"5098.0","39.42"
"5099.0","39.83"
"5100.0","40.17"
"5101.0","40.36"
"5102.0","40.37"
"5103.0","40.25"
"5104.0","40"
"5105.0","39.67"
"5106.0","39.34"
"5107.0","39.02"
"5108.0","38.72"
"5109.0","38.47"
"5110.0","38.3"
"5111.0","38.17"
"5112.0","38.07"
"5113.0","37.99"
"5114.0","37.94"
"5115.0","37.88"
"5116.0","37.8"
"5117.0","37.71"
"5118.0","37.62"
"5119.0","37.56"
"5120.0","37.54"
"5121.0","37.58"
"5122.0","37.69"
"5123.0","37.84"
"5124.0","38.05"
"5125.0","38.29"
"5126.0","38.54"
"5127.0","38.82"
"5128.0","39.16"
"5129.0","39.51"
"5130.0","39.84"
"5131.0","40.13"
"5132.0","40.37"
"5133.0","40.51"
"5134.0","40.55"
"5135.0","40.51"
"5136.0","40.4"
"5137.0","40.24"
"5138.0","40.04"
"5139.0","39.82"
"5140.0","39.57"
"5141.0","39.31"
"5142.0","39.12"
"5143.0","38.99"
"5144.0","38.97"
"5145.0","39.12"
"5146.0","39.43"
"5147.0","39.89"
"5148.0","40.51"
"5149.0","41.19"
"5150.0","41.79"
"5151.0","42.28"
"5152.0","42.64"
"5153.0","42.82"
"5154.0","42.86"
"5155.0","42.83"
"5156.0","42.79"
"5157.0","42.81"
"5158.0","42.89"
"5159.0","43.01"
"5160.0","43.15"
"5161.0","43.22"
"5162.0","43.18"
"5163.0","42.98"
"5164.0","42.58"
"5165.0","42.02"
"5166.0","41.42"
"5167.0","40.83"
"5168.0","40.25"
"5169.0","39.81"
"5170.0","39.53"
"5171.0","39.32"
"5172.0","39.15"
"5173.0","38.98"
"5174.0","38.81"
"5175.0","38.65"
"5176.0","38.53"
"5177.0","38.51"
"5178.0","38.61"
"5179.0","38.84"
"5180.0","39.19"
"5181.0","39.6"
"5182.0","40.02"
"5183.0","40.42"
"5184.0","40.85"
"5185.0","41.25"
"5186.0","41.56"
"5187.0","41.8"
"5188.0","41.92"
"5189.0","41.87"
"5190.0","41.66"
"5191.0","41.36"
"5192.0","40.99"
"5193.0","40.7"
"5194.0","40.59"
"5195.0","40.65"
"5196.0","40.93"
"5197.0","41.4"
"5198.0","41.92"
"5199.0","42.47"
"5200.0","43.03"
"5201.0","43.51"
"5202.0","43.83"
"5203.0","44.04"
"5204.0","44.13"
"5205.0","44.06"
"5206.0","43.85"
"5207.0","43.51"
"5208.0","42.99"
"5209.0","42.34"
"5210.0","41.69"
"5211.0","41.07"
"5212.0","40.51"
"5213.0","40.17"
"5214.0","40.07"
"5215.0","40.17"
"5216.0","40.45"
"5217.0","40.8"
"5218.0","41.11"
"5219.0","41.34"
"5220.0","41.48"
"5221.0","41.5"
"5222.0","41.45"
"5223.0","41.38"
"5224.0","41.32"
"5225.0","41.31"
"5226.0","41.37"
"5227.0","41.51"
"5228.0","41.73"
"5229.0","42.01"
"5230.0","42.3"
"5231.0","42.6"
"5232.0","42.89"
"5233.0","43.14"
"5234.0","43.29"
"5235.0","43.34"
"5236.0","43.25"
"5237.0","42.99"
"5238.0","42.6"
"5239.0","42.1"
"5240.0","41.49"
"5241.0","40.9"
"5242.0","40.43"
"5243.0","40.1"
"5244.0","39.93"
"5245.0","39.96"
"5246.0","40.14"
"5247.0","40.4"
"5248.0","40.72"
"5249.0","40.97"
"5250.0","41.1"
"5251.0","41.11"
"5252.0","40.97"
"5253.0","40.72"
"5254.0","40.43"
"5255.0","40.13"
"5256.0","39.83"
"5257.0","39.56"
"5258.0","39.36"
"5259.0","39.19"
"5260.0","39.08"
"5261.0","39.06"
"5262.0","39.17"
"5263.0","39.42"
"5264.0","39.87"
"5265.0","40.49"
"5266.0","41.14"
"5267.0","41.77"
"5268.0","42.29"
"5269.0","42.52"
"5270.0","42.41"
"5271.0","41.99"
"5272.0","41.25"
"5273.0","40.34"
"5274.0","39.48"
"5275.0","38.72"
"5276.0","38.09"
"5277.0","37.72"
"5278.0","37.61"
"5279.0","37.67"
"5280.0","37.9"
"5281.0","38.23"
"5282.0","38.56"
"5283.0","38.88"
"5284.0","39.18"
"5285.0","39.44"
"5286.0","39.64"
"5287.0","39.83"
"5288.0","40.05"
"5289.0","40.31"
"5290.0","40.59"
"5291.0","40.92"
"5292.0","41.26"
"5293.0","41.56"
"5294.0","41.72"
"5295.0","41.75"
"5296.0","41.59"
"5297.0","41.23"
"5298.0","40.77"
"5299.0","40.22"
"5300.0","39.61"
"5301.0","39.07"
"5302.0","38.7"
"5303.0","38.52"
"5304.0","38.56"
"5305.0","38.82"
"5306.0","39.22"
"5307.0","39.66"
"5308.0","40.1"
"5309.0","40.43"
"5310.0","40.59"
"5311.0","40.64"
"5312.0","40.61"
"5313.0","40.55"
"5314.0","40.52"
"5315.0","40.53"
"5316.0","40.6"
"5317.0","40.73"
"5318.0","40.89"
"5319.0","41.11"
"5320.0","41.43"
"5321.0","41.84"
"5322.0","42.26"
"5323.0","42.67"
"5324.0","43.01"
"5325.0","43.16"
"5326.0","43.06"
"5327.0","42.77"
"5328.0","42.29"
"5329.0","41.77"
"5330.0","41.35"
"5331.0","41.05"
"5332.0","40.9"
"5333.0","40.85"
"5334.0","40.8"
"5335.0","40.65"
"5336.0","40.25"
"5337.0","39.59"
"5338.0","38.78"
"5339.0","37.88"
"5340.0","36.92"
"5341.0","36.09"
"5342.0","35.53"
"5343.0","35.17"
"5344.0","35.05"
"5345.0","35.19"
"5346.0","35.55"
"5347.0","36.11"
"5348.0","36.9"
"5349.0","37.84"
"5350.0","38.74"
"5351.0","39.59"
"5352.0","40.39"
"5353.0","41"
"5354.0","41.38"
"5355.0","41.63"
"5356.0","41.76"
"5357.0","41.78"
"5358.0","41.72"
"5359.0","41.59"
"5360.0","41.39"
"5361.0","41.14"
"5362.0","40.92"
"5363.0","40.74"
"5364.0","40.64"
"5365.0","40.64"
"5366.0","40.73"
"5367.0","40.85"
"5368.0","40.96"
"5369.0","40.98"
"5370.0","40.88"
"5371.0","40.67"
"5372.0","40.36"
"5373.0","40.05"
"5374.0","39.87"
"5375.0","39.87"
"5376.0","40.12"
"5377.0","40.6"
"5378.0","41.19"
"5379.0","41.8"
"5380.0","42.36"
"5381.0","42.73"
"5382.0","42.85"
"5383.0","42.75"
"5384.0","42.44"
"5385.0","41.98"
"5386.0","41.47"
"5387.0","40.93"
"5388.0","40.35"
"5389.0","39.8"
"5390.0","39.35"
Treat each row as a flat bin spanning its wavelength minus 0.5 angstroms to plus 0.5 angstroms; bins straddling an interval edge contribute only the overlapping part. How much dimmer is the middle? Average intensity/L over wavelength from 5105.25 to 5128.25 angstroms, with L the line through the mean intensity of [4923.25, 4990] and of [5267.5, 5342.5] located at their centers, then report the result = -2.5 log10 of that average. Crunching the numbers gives 0.05 mag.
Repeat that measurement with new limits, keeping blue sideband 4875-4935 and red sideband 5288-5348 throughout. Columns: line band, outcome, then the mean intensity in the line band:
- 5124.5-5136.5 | 0.004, 39.7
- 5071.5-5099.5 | 0.007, 39.6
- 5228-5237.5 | -0.075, 42.8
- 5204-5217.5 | -0.048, 41.8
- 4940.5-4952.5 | 0.059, 37.6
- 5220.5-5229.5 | -0.041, 41.5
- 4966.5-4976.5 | -0.047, 41.5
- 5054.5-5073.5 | -0.065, 42.3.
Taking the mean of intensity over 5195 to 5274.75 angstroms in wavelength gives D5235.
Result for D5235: 41.4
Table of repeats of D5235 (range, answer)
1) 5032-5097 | 40.9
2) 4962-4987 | 41.2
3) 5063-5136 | 39.7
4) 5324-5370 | 39.9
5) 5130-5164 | 41.2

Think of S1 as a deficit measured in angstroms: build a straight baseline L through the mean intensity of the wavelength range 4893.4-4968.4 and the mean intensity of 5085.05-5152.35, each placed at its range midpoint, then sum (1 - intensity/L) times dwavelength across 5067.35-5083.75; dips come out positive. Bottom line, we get -0.7 angstroms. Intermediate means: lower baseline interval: 39.6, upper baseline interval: 39.3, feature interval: 41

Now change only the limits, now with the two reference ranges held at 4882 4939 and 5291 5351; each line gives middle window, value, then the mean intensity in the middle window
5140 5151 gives 0.0 angstroms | 39.9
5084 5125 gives 1.1 angstroms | 38.8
